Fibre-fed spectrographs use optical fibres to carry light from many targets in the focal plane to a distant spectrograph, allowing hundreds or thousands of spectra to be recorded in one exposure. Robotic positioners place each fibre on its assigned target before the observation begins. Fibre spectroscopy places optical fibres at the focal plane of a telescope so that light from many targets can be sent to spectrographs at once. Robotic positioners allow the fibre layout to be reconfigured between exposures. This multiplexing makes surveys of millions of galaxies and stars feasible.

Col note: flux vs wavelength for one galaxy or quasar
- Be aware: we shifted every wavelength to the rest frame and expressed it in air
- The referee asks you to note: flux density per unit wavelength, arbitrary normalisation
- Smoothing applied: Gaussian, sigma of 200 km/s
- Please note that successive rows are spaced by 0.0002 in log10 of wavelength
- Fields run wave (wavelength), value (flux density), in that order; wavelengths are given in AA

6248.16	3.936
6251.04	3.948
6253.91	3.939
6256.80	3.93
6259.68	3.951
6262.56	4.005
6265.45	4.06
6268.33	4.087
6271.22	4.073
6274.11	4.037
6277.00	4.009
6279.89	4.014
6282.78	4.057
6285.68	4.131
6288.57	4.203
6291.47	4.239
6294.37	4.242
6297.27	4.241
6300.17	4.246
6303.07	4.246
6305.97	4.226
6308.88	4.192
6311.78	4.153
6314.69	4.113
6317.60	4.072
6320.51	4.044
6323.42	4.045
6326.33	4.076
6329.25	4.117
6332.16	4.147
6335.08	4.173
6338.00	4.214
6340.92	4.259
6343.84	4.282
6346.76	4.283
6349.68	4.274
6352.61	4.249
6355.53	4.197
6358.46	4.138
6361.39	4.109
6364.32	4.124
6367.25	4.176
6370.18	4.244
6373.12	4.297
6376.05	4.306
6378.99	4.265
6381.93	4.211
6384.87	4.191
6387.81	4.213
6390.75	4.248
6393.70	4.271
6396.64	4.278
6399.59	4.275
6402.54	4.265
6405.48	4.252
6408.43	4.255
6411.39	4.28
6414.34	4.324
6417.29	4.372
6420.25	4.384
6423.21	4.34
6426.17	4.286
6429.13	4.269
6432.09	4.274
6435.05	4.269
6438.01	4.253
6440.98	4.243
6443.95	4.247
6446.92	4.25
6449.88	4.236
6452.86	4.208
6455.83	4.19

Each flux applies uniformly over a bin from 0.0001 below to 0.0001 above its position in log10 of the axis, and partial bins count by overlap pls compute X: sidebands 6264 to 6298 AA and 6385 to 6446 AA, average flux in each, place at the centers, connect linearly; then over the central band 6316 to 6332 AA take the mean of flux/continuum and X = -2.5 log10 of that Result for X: 0.02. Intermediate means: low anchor 4.11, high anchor 4.28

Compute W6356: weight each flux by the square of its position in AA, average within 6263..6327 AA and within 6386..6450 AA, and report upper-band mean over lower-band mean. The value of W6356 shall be 1.1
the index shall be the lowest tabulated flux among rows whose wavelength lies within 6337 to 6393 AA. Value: 4.109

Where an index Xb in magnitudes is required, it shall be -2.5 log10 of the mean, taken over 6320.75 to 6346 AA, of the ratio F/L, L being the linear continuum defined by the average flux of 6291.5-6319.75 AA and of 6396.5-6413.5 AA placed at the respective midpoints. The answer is 0.01 mag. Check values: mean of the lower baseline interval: 4.19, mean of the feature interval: 4.16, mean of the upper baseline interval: 4.27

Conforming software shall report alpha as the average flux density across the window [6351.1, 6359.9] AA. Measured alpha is 4.19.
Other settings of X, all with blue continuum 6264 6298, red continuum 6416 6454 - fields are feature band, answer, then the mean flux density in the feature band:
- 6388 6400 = -0.01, 4.26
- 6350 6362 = 0.00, 4.19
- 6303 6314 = -0.01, 4.19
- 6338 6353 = -0.02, 4.27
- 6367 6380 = -0.01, 4.26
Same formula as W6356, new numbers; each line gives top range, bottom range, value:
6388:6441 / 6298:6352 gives 1.05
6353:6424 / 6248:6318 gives 1.07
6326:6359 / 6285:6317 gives 1.01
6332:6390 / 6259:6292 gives 1.07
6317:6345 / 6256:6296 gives 1.03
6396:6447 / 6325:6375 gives 1.04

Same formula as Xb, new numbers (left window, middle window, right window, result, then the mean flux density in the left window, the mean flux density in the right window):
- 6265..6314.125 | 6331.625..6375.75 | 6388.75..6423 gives 0.00 mag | 4.15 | 4.29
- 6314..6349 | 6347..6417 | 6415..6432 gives 0.00 mag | 4.16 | 4.32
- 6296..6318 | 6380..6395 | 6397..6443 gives 0.01 mag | 4.19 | 4.29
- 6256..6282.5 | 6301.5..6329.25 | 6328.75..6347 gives 0.01 mag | 4.02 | 4.21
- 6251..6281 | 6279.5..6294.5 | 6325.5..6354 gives -0.02 mag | 4.01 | 4.21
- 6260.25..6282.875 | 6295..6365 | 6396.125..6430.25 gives -0.01 mag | 4.04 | 4.3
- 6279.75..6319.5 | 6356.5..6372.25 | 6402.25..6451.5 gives 0.02 mag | 4.17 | 4.28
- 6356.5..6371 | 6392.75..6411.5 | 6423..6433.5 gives -0.01 mag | 4.16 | 4.29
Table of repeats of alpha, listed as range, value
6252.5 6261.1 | 3.94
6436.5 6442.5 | 4.25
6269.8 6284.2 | 4.04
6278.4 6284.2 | 4.04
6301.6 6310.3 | 4.22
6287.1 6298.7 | 4.23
